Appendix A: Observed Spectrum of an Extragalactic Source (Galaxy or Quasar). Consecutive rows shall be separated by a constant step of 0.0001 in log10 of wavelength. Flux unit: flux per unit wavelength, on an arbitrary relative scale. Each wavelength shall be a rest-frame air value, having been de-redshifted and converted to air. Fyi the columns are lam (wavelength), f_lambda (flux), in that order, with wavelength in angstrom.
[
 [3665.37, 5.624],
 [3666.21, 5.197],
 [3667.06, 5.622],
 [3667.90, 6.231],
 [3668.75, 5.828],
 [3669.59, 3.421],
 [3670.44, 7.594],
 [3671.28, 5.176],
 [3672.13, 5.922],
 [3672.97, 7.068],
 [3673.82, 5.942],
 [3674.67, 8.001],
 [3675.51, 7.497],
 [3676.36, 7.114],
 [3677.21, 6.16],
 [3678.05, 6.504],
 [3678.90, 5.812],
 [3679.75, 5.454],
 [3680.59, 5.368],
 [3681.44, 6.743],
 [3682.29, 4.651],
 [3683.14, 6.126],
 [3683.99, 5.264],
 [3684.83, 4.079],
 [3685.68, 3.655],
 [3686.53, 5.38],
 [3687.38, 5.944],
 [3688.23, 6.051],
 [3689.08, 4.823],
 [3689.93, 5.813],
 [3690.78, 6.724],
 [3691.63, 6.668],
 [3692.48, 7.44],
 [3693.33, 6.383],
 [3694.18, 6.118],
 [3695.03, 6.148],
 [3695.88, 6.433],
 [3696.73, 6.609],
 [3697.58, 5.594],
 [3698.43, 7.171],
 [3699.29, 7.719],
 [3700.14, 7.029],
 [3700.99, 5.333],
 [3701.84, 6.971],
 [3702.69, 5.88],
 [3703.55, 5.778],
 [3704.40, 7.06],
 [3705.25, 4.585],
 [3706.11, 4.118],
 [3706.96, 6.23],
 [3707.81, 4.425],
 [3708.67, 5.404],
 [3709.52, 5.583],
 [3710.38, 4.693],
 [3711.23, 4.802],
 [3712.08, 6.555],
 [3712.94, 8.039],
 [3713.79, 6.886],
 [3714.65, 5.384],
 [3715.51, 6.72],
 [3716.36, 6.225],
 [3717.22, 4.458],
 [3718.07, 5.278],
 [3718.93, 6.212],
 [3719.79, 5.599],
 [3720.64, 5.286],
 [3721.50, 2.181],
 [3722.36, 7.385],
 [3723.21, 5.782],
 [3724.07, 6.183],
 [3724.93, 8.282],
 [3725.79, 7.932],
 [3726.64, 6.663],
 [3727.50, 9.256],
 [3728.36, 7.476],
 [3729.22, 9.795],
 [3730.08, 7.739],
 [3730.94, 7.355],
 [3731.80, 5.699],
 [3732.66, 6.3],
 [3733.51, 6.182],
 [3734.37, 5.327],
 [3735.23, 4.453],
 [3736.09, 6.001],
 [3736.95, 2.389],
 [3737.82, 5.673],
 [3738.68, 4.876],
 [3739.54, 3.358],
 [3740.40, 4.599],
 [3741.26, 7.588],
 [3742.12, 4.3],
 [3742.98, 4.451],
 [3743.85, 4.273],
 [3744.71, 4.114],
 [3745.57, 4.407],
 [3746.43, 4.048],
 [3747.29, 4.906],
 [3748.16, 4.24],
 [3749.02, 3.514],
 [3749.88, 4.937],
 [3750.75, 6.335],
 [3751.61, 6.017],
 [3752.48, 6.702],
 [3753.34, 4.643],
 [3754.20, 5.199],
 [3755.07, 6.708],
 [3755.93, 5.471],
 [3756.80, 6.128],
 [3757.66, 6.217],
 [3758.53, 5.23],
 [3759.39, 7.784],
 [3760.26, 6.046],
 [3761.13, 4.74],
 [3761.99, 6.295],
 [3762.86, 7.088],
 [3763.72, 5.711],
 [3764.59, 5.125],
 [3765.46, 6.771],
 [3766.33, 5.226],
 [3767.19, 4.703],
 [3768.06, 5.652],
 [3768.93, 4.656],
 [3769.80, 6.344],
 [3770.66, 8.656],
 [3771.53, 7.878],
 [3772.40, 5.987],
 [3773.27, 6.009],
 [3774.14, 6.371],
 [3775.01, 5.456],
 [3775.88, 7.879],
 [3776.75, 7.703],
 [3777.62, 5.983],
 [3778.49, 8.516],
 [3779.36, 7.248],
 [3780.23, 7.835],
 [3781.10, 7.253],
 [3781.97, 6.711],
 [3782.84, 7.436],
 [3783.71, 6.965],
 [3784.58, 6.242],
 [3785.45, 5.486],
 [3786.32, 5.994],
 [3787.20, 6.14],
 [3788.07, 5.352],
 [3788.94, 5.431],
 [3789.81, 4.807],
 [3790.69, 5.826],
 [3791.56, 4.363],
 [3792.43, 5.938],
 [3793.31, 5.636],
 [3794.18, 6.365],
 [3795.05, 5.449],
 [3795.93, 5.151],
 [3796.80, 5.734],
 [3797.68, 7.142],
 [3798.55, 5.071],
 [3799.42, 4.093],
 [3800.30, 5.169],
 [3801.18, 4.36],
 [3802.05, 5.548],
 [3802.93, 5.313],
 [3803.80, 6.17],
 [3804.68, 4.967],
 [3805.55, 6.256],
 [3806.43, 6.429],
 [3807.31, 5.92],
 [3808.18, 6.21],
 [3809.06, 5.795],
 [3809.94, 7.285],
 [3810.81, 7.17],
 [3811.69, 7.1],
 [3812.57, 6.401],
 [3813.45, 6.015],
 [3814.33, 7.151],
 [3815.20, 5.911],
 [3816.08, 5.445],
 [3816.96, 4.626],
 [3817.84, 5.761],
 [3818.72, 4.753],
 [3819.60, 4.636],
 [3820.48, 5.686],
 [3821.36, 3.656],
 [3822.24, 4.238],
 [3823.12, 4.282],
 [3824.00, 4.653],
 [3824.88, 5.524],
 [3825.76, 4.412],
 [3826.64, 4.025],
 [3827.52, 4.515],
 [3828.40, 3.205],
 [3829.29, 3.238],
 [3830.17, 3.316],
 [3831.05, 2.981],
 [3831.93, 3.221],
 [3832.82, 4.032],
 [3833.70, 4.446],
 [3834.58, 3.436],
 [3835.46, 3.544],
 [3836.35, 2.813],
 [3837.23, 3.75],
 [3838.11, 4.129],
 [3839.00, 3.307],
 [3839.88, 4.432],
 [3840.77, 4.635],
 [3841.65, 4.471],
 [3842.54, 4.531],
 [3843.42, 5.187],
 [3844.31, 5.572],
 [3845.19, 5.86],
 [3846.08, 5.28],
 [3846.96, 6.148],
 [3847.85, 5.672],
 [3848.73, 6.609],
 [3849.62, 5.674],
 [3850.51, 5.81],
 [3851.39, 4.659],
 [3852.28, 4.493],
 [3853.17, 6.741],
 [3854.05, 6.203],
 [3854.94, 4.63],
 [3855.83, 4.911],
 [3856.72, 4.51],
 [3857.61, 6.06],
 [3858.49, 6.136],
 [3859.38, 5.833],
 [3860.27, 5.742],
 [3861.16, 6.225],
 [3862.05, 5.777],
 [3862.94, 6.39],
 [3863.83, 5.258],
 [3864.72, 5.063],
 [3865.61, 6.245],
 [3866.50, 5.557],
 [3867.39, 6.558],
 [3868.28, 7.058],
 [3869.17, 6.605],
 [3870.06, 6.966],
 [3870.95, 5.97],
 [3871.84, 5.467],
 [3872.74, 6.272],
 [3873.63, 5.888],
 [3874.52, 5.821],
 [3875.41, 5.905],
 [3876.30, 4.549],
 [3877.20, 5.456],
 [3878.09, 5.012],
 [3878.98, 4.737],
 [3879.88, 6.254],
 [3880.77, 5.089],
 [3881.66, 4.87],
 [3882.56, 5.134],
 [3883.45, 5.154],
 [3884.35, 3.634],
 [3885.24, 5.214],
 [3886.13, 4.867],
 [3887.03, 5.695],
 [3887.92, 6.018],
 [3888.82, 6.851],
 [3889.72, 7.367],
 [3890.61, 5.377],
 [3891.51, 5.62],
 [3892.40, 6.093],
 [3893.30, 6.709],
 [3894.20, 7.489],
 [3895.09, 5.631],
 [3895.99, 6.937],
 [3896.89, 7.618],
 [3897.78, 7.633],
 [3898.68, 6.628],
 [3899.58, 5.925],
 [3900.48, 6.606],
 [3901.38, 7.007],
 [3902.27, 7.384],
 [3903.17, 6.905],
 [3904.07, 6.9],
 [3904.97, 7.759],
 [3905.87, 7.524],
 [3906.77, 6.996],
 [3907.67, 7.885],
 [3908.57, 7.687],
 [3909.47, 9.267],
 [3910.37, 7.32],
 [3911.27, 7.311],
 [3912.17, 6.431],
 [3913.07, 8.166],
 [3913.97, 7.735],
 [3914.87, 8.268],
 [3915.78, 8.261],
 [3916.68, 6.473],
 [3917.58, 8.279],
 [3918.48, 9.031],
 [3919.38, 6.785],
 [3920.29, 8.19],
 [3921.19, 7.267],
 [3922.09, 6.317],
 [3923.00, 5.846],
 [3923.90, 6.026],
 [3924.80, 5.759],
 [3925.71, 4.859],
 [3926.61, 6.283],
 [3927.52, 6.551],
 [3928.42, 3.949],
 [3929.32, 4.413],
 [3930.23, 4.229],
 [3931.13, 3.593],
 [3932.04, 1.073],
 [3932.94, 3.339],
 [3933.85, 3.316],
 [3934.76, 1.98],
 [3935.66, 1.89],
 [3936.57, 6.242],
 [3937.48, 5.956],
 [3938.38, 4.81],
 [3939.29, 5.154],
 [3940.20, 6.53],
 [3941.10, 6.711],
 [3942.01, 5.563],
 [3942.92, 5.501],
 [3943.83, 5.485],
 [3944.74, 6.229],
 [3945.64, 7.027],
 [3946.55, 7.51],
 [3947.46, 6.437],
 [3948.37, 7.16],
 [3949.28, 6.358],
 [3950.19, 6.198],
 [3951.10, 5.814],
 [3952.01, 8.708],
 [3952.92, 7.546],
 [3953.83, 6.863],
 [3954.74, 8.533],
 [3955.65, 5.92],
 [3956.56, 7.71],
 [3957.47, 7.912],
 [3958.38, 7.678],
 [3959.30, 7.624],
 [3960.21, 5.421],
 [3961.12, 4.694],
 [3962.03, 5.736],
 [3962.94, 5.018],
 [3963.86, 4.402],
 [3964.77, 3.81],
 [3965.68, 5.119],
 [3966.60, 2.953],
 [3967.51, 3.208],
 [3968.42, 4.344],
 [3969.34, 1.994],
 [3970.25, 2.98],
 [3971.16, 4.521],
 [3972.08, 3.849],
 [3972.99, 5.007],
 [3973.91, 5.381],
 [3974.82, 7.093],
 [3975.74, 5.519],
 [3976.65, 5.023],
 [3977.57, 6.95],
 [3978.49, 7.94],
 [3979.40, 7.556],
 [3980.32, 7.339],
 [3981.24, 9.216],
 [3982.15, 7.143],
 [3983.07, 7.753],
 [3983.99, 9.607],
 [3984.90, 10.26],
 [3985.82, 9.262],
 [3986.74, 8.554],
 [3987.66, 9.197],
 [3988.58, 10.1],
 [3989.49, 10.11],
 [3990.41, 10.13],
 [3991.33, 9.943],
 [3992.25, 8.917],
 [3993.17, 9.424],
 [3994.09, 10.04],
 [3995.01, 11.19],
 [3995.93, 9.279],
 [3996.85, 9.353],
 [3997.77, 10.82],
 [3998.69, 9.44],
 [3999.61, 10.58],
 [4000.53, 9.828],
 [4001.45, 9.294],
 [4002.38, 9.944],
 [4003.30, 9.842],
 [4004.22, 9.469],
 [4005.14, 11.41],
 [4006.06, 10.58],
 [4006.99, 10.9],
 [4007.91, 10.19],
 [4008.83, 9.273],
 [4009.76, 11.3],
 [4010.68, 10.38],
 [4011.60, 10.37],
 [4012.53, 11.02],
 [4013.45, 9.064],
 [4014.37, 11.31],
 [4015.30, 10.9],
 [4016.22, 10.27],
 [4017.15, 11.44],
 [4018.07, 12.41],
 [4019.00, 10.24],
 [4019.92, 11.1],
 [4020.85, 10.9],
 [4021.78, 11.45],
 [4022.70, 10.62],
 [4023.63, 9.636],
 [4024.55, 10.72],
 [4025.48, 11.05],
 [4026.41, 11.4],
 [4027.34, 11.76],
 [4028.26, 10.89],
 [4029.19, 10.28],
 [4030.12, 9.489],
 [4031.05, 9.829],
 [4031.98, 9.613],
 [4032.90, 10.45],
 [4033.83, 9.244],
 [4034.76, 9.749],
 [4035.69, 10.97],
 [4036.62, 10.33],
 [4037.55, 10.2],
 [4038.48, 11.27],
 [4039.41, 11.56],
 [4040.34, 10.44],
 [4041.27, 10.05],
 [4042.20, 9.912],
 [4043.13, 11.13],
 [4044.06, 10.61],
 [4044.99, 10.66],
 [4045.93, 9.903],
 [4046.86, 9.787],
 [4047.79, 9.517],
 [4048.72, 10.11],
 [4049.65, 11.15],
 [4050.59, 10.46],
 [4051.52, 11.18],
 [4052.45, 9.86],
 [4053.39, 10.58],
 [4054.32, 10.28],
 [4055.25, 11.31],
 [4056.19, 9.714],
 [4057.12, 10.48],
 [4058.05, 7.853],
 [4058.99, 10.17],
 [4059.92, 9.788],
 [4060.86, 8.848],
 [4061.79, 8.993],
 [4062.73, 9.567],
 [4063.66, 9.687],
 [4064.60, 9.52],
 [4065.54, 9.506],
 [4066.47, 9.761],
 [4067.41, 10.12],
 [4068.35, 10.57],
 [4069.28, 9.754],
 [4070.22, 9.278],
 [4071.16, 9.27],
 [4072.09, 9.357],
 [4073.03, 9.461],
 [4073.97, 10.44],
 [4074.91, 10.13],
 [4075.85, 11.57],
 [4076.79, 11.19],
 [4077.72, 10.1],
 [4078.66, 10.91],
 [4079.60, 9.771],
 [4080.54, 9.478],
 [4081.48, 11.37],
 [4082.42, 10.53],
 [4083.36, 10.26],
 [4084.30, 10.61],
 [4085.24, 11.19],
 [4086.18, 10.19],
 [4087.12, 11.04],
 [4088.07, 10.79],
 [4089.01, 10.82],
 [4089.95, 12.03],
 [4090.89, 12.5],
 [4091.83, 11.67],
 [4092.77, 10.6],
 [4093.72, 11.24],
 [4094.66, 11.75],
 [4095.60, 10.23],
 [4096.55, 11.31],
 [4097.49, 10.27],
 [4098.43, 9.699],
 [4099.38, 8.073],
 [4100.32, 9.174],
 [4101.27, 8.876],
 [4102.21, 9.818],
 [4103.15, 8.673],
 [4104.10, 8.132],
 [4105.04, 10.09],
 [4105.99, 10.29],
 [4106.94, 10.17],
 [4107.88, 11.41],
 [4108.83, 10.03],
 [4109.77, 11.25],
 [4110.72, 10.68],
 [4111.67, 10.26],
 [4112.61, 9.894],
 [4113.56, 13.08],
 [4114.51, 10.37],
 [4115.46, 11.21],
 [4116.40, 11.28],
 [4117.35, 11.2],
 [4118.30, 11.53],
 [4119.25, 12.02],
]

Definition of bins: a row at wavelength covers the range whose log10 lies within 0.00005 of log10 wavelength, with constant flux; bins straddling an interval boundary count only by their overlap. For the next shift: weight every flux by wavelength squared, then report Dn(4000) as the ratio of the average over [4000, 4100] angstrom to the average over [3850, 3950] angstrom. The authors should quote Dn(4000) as 1.9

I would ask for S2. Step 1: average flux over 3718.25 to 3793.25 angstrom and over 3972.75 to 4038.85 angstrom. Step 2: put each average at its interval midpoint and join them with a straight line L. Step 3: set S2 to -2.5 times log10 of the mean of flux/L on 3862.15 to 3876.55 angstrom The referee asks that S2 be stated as 0.27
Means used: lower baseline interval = 5.96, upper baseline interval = 9.72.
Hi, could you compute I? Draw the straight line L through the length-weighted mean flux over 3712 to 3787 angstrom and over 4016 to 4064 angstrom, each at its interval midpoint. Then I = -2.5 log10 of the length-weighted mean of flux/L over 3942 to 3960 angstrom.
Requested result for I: 0.29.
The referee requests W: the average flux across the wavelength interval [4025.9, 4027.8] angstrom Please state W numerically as 11.6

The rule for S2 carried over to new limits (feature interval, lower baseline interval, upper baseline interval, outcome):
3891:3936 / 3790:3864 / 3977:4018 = 0.17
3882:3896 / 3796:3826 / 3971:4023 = 0.22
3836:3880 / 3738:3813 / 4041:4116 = 0.28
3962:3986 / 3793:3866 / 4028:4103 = 0.38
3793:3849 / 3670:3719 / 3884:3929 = 0.27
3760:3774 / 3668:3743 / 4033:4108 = 0.11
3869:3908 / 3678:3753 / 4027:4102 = 0.29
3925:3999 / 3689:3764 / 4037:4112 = 0.34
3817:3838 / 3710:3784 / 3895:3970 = 0.42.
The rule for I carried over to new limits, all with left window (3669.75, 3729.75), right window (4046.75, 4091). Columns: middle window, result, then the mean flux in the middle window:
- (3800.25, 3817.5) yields 0.224 mag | 5.98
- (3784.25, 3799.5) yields 0.267 mag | 5.6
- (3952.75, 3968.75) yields 0.481 mag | 5.79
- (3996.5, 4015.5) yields -0.080 mag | 10.2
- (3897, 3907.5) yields 0.184 mag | 7.07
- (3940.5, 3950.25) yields 0.354 mag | 6.39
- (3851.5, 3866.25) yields 0.371 mag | 5.61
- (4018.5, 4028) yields -0.125 mag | 10.9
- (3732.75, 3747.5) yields 0.344 mag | 4.8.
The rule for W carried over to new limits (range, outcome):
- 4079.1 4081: 9.64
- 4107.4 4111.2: 10.8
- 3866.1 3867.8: 6.06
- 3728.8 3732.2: 7.65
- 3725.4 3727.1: 7.34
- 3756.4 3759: 5.9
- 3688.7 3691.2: 5.8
